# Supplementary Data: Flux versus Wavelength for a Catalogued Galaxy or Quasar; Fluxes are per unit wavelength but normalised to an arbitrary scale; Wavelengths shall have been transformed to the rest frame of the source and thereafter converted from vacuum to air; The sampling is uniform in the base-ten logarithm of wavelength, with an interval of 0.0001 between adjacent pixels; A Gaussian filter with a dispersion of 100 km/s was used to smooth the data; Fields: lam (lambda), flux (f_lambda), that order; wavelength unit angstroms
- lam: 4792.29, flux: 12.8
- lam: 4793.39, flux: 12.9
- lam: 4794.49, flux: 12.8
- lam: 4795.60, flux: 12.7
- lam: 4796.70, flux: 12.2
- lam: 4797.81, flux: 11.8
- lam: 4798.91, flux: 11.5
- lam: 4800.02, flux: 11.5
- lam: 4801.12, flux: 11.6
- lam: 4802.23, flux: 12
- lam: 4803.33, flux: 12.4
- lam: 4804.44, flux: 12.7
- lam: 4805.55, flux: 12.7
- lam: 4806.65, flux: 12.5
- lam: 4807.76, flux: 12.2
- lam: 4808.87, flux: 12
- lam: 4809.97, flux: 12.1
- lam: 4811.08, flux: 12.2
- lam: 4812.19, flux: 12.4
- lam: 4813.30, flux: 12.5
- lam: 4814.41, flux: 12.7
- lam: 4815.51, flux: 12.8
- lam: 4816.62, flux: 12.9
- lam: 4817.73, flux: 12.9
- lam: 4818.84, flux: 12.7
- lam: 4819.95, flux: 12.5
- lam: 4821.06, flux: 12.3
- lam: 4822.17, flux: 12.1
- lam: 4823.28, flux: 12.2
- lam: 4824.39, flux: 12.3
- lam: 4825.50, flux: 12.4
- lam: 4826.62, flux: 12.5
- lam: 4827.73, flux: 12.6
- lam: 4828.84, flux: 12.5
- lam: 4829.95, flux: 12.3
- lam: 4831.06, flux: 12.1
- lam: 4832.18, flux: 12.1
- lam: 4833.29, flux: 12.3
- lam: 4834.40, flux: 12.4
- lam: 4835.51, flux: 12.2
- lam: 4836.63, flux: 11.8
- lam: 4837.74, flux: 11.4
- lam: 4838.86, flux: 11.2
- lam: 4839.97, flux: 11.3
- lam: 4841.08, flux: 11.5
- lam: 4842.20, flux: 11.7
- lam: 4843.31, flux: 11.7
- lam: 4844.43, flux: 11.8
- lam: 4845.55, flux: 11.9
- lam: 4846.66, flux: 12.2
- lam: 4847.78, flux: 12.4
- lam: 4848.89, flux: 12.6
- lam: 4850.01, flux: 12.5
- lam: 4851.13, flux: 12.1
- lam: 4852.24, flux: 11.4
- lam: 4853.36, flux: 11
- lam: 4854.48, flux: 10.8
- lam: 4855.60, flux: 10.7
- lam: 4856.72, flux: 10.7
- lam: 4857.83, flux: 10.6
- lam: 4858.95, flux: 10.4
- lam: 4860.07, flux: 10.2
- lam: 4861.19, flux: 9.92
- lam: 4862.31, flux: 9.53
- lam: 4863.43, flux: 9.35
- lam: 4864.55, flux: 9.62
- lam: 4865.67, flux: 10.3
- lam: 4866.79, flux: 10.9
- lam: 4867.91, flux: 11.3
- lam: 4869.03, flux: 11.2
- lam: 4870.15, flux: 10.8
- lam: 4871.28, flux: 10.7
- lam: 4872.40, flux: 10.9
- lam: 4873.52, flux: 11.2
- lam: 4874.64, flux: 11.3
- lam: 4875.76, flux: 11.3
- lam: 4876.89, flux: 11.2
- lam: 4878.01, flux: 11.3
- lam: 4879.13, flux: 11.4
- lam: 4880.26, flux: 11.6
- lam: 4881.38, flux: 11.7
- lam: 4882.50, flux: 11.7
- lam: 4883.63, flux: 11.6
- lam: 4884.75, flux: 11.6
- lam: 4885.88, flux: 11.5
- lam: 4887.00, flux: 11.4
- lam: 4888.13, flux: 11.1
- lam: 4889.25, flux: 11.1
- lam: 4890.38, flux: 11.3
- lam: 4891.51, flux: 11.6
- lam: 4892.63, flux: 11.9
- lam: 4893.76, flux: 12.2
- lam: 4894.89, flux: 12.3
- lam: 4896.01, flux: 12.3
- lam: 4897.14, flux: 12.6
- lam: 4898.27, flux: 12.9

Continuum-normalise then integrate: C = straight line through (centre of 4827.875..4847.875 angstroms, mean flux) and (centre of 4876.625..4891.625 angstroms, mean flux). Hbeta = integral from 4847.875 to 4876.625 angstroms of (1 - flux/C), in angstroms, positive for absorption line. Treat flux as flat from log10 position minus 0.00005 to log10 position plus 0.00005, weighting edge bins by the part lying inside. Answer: 2.0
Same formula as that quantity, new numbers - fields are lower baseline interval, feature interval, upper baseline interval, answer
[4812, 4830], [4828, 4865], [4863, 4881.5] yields 1.04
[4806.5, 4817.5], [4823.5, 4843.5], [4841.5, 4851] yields 0.32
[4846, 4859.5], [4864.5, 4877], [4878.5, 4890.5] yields 0.57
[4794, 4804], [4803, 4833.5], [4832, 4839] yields -1.09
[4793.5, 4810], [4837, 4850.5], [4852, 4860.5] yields -0.98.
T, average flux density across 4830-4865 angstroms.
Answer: 11.4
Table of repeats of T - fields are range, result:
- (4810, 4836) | 12.4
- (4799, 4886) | 11.7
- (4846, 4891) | 11.1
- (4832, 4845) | 11.8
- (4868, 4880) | 11.1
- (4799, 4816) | 12.3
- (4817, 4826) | 12.4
